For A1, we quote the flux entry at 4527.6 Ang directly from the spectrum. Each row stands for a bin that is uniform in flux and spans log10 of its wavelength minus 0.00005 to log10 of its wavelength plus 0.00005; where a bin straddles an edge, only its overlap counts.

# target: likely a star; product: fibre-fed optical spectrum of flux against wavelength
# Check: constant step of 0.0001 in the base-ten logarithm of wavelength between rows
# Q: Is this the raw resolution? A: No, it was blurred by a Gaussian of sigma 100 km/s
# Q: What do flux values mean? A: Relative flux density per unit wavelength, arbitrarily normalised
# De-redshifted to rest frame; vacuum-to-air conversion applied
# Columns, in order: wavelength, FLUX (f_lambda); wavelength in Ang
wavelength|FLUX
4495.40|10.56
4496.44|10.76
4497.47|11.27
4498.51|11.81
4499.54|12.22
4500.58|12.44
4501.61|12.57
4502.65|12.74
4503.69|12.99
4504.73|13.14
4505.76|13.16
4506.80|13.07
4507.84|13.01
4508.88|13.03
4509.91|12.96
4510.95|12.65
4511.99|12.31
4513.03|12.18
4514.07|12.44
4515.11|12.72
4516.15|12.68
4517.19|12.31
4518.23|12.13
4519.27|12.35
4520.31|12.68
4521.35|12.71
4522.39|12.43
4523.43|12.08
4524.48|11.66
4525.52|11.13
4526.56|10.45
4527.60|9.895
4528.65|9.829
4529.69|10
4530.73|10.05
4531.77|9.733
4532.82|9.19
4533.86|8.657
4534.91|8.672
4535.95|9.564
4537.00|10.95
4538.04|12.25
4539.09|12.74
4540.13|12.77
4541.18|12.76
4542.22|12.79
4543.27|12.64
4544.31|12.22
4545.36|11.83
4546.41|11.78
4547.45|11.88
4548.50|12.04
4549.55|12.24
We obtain 9.895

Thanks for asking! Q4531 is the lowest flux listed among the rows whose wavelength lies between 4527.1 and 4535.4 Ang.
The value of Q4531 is 8.657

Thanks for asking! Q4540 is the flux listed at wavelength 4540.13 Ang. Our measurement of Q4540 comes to 12.77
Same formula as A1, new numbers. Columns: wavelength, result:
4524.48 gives 11.66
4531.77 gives 9.733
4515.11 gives 12.72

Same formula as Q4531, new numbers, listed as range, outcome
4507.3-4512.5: 12.31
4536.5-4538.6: 10.95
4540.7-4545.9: 11.83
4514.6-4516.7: 12.68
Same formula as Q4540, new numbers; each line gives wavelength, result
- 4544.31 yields 12.22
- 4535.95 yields 9.564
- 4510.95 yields 12.65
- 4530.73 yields 10.05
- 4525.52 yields 11.13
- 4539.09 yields 12.74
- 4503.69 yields 12.99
